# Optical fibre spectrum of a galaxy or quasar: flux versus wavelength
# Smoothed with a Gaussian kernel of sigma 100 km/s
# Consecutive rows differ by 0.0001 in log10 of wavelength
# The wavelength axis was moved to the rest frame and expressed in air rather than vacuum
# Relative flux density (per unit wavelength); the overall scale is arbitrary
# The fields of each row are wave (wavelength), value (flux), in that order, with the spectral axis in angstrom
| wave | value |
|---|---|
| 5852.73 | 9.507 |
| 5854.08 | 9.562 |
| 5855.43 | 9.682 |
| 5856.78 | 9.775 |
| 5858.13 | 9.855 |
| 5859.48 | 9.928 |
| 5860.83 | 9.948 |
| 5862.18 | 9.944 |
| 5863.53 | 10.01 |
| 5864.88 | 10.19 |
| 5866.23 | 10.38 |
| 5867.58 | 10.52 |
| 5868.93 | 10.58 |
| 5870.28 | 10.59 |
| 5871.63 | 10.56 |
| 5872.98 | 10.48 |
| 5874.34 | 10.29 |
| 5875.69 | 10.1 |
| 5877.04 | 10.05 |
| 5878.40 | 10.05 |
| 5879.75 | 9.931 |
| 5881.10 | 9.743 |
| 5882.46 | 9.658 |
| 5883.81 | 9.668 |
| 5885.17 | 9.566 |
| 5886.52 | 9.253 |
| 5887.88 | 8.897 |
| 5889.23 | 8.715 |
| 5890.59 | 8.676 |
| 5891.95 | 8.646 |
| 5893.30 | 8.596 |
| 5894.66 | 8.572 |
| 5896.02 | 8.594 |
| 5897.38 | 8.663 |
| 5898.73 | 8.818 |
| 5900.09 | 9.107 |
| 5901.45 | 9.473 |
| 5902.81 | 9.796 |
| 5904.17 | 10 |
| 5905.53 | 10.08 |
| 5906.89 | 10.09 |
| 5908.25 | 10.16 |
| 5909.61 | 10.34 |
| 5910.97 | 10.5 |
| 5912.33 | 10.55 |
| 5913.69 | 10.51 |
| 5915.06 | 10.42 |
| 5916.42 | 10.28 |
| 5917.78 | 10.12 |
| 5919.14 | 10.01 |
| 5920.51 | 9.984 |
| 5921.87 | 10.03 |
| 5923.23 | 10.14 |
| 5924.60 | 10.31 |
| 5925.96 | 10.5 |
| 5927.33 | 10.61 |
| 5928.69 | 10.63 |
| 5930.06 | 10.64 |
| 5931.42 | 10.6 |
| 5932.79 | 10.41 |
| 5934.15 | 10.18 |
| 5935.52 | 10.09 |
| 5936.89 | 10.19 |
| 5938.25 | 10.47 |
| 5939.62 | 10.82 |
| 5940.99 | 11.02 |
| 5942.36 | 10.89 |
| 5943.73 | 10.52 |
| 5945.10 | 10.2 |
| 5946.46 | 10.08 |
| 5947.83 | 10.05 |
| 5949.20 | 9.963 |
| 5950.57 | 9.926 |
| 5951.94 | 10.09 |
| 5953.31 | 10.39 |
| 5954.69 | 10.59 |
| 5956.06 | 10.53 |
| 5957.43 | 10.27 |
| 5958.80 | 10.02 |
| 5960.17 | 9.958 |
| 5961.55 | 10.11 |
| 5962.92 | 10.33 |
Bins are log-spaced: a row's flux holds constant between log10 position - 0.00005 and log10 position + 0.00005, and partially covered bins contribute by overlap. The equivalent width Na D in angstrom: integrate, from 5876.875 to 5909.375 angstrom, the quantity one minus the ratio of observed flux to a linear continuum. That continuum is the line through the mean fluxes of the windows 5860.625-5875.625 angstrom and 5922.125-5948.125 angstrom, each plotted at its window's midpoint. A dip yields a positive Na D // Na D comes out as 3.1 angstrom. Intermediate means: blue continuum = 10.3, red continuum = 10.4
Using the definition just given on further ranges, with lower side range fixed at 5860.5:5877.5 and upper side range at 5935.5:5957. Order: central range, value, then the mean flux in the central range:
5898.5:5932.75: 0.56 angstrom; 10.2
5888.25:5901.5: 2.01 angstrom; 8.76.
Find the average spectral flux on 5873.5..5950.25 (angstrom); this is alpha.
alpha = 9.94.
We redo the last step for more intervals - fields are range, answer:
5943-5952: 10.1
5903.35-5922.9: 10.2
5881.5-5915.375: 9.48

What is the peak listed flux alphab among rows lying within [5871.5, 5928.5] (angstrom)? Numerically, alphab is 10.61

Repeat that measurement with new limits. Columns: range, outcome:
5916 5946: 11.02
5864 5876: 10.59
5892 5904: 9.796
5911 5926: 10.55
